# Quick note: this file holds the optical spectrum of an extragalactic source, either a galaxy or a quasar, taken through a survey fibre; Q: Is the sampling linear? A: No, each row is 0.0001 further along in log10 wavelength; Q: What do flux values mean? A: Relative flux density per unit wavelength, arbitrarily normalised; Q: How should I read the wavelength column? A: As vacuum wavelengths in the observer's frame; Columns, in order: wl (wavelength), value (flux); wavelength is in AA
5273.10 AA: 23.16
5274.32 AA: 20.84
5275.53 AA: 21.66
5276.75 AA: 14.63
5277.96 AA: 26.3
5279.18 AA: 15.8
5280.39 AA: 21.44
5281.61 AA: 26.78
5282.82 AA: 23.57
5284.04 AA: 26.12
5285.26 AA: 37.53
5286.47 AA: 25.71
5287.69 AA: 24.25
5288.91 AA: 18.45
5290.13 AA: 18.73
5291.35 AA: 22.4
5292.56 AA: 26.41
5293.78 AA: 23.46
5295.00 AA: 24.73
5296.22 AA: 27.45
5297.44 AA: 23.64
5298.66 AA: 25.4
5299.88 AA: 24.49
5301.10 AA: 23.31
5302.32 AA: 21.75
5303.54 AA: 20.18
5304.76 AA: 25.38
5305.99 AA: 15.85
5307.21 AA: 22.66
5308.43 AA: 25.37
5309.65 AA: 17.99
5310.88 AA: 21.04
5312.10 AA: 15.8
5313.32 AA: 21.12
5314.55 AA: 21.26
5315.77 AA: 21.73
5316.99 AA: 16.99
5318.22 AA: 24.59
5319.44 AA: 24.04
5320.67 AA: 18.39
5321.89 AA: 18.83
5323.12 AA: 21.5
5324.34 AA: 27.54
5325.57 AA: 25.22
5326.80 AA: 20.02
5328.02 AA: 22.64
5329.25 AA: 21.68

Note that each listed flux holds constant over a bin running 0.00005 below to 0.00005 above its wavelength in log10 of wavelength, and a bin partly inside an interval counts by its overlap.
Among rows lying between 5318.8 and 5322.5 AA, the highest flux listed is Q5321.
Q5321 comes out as 24.04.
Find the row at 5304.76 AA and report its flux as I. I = 25.38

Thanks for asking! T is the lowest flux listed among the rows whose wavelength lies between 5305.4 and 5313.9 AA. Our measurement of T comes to 15.8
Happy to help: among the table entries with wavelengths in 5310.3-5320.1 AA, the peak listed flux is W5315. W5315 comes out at 24.59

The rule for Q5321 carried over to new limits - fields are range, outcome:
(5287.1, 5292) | 24.25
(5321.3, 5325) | 27.54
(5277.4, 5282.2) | 26.78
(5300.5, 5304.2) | 23.31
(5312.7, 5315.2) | 21.26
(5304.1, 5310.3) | 25.38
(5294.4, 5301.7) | 27.45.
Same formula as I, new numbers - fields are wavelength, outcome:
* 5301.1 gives 23.31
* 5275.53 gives 21.66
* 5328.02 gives 22.64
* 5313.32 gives 21.12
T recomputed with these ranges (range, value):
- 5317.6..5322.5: 18.39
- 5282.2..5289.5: 18.45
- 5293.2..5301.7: 23.31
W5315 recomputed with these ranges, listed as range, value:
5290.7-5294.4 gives 26.41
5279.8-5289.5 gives 37.53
